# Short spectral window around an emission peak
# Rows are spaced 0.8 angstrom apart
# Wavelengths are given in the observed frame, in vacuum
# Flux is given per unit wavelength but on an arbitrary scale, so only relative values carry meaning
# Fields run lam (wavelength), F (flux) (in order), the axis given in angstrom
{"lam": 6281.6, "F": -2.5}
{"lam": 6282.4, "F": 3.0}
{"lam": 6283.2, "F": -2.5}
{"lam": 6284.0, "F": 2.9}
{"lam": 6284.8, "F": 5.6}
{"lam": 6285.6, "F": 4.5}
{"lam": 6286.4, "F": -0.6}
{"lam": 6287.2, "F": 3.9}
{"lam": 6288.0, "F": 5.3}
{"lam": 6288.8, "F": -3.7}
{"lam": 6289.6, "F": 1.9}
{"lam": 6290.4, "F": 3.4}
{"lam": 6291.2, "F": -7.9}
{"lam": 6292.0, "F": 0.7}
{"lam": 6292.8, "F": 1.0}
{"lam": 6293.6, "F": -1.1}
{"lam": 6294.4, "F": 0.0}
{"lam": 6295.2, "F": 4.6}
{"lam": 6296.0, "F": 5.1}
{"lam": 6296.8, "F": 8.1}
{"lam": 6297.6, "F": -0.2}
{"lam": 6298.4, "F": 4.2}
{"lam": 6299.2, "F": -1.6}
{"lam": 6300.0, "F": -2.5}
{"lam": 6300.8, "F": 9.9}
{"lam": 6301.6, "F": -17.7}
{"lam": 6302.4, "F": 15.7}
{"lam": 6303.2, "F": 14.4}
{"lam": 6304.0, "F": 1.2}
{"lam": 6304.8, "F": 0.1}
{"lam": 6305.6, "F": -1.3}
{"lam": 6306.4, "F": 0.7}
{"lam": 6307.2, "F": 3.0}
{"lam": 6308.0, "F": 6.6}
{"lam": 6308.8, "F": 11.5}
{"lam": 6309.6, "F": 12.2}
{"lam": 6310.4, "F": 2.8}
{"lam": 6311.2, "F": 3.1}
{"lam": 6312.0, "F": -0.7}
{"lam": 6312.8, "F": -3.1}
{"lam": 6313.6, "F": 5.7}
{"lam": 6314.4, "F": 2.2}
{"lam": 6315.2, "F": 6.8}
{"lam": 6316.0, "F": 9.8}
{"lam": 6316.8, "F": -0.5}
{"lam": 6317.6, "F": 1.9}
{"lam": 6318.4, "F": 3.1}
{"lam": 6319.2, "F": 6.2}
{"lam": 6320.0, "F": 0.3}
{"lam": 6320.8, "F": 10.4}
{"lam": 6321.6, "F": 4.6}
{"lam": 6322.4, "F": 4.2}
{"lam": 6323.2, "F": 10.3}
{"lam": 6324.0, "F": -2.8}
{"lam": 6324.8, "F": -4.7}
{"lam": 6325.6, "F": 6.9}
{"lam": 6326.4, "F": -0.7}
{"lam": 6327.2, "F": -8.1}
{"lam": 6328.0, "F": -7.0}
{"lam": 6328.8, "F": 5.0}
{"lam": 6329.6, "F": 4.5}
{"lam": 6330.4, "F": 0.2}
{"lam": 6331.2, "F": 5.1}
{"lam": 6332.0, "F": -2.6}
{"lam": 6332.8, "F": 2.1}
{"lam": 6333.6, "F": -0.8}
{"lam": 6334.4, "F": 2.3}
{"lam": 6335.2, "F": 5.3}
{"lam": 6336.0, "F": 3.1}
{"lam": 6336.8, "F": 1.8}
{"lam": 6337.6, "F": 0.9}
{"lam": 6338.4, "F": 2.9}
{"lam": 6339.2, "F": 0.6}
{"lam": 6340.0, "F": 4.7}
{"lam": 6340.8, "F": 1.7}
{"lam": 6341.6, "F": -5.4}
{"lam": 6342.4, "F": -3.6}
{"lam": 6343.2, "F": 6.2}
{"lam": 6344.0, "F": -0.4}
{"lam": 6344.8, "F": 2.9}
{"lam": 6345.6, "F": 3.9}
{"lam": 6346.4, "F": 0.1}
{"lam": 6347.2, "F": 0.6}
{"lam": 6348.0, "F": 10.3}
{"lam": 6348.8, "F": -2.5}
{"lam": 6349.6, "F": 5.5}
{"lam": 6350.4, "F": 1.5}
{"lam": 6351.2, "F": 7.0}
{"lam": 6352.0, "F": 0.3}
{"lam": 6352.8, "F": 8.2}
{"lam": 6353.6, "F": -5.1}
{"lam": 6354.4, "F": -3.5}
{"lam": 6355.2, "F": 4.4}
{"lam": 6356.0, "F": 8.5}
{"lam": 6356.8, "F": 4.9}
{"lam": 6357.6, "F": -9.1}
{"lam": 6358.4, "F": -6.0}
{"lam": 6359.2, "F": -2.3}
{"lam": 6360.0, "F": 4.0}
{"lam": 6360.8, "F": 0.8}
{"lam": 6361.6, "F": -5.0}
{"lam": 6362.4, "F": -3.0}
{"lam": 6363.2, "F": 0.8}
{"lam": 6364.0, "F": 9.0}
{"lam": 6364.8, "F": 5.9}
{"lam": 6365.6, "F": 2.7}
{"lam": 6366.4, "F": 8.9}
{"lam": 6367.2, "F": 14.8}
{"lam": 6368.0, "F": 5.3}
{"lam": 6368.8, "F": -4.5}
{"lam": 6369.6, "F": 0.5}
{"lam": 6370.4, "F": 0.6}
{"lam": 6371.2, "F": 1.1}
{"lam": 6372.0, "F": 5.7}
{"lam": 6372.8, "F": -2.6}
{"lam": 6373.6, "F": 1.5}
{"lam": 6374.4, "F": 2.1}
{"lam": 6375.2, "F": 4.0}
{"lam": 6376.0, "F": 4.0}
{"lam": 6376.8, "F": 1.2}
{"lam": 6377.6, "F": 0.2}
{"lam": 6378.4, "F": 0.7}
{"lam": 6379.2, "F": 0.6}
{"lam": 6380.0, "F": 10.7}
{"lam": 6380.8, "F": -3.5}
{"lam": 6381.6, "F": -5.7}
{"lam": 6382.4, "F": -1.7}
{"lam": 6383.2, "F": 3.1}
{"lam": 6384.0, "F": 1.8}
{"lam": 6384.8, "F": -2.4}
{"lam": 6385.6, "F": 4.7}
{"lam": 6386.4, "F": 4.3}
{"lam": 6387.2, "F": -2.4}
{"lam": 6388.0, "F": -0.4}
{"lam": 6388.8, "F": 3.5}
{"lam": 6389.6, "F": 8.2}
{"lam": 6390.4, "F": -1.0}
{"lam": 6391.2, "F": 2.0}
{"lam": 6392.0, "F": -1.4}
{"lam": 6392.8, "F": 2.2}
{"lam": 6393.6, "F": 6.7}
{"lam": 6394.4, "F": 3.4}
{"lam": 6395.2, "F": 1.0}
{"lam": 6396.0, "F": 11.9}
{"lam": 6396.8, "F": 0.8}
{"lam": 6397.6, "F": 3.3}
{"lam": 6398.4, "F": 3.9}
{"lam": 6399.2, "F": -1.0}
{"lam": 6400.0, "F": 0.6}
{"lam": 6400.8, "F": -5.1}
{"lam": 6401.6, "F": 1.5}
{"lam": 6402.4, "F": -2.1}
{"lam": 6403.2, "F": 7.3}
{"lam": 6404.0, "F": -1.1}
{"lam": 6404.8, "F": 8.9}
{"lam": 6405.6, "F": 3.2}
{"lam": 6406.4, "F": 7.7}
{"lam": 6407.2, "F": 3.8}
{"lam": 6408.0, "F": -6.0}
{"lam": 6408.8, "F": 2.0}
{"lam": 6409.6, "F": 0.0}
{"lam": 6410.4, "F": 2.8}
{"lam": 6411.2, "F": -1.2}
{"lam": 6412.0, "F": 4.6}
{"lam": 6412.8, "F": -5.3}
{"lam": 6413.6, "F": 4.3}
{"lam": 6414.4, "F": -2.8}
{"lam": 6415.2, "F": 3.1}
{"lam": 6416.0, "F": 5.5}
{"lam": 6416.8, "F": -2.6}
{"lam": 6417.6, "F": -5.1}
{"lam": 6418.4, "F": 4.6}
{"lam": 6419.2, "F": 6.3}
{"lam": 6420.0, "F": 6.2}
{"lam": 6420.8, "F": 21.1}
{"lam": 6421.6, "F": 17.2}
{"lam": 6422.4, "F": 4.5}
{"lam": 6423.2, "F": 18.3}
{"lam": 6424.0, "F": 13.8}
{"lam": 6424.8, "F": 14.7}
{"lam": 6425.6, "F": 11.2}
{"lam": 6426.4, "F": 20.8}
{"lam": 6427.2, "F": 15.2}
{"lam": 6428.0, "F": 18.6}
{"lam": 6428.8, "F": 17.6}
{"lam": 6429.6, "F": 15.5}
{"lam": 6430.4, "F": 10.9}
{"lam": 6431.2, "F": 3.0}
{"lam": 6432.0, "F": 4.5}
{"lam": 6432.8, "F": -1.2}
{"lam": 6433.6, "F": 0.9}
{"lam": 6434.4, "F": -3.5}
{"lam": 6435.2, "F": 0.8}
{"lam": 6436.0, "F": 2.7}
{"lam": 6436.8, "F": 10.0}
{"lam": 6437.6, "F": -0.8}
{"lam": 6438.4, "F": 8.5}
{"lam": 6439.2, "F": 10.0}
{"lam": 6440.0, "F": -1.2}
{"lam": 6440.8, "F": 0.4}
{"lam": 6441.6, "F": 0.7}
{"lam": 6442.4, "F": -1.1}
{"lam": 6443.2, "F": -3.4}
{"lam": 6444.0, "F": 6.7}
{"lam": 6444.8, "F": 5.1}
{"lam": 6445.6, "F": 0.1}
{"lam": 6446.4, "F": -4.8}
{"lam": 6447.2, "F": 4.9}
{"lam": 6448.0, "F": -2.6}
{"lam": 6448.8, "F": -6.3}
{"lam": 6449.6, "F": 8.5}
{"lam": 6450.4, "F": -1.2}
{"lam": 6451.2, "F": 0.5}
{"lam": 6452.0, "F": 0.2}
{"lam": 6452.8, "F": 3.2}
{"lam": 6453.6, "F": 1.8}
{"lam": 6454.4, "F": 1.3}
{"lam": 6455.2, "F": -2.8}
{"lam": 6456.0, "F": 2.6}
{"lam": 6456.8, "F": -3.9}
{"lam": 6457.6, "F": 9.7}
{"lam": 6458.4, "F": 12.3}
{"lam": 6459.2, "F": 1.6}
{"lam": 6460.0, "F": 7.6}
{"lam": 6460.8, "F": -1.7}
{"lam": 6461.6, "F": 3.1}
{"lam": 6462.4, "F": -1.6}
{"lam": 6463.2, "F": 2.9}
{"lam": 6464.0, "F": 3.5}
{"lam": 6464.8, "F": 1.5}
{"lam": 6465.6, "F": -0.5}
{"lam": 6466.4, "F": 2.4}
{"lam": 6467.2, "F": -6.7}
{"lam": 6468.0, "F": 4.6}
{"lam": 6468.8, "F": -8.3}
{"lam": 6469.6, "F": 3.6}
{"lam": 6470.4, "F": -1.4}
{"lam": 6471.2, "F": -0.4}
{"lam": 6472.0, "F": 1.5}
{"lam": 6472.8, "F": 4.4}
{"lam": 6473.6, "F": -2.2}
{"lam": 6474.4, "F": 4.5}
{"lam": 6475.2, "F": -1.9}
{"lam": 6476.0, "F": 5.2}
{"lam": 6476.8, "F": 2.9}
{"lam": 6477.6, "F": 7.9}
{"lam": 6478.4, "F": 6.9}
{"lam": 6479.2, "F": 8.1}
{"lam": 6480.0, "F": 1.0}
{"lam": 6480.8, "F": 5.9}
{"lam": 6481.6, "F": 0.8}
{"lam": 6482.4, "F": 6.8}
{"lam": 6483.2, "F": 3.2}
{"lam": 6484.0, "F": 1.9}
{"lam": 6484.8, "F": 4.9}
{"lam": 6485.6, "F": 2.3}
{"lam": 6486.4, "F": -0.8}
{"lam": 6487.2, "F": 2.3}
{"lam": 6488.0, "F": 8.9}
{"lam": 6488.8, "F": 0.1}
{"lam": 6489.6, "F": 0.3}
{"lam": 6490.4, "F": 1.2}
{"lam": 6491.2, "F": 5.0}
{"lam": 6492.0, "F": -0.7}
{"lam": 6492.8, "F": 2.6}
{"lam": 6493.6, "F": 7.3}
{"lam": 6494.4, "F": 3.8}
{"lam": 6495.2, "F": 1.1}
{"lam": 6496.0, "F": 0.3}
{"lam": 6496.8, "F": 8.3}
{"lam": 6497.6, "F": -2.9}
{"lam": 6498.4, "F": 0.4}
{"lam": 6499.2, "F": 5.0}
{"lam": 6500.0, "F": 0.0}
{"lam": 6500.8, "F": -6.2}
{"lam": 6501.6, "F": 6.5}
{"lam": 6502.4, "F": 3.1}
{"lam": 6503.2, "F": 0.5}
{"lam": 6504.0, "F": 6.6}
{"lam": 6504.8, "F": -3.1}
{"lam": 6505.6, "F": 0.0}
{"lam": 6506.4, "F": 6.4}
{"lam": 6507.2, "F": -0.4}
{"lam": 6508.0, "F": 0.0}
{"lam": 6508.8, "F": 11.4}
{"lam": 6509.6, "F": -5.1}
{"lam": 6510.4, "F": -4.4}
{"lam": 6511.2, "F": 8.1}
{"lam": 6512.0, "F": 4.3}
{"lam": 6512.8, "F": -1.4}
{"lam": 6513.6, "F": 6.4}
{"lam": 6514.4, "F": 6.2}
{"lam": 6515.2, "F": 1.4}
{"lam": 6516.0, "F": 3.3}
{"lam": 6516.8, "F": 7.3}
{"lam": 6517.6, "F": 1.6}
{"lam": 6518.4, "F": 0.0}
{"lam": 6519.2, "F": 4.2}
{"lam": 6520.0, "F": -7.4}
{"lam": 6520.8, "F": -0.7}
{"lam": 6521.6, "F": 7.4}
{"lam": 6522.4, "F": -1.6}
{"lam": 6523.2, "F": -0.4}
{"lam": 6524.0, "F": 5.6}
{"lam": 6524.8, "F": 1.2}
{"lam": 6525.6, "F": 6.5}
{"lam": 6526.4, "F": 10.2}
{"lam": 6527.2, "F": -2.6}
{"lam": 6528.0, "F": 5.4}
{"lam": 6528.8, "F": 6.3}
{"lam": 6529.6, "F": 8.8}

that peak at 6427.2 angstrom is [O II] 3727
